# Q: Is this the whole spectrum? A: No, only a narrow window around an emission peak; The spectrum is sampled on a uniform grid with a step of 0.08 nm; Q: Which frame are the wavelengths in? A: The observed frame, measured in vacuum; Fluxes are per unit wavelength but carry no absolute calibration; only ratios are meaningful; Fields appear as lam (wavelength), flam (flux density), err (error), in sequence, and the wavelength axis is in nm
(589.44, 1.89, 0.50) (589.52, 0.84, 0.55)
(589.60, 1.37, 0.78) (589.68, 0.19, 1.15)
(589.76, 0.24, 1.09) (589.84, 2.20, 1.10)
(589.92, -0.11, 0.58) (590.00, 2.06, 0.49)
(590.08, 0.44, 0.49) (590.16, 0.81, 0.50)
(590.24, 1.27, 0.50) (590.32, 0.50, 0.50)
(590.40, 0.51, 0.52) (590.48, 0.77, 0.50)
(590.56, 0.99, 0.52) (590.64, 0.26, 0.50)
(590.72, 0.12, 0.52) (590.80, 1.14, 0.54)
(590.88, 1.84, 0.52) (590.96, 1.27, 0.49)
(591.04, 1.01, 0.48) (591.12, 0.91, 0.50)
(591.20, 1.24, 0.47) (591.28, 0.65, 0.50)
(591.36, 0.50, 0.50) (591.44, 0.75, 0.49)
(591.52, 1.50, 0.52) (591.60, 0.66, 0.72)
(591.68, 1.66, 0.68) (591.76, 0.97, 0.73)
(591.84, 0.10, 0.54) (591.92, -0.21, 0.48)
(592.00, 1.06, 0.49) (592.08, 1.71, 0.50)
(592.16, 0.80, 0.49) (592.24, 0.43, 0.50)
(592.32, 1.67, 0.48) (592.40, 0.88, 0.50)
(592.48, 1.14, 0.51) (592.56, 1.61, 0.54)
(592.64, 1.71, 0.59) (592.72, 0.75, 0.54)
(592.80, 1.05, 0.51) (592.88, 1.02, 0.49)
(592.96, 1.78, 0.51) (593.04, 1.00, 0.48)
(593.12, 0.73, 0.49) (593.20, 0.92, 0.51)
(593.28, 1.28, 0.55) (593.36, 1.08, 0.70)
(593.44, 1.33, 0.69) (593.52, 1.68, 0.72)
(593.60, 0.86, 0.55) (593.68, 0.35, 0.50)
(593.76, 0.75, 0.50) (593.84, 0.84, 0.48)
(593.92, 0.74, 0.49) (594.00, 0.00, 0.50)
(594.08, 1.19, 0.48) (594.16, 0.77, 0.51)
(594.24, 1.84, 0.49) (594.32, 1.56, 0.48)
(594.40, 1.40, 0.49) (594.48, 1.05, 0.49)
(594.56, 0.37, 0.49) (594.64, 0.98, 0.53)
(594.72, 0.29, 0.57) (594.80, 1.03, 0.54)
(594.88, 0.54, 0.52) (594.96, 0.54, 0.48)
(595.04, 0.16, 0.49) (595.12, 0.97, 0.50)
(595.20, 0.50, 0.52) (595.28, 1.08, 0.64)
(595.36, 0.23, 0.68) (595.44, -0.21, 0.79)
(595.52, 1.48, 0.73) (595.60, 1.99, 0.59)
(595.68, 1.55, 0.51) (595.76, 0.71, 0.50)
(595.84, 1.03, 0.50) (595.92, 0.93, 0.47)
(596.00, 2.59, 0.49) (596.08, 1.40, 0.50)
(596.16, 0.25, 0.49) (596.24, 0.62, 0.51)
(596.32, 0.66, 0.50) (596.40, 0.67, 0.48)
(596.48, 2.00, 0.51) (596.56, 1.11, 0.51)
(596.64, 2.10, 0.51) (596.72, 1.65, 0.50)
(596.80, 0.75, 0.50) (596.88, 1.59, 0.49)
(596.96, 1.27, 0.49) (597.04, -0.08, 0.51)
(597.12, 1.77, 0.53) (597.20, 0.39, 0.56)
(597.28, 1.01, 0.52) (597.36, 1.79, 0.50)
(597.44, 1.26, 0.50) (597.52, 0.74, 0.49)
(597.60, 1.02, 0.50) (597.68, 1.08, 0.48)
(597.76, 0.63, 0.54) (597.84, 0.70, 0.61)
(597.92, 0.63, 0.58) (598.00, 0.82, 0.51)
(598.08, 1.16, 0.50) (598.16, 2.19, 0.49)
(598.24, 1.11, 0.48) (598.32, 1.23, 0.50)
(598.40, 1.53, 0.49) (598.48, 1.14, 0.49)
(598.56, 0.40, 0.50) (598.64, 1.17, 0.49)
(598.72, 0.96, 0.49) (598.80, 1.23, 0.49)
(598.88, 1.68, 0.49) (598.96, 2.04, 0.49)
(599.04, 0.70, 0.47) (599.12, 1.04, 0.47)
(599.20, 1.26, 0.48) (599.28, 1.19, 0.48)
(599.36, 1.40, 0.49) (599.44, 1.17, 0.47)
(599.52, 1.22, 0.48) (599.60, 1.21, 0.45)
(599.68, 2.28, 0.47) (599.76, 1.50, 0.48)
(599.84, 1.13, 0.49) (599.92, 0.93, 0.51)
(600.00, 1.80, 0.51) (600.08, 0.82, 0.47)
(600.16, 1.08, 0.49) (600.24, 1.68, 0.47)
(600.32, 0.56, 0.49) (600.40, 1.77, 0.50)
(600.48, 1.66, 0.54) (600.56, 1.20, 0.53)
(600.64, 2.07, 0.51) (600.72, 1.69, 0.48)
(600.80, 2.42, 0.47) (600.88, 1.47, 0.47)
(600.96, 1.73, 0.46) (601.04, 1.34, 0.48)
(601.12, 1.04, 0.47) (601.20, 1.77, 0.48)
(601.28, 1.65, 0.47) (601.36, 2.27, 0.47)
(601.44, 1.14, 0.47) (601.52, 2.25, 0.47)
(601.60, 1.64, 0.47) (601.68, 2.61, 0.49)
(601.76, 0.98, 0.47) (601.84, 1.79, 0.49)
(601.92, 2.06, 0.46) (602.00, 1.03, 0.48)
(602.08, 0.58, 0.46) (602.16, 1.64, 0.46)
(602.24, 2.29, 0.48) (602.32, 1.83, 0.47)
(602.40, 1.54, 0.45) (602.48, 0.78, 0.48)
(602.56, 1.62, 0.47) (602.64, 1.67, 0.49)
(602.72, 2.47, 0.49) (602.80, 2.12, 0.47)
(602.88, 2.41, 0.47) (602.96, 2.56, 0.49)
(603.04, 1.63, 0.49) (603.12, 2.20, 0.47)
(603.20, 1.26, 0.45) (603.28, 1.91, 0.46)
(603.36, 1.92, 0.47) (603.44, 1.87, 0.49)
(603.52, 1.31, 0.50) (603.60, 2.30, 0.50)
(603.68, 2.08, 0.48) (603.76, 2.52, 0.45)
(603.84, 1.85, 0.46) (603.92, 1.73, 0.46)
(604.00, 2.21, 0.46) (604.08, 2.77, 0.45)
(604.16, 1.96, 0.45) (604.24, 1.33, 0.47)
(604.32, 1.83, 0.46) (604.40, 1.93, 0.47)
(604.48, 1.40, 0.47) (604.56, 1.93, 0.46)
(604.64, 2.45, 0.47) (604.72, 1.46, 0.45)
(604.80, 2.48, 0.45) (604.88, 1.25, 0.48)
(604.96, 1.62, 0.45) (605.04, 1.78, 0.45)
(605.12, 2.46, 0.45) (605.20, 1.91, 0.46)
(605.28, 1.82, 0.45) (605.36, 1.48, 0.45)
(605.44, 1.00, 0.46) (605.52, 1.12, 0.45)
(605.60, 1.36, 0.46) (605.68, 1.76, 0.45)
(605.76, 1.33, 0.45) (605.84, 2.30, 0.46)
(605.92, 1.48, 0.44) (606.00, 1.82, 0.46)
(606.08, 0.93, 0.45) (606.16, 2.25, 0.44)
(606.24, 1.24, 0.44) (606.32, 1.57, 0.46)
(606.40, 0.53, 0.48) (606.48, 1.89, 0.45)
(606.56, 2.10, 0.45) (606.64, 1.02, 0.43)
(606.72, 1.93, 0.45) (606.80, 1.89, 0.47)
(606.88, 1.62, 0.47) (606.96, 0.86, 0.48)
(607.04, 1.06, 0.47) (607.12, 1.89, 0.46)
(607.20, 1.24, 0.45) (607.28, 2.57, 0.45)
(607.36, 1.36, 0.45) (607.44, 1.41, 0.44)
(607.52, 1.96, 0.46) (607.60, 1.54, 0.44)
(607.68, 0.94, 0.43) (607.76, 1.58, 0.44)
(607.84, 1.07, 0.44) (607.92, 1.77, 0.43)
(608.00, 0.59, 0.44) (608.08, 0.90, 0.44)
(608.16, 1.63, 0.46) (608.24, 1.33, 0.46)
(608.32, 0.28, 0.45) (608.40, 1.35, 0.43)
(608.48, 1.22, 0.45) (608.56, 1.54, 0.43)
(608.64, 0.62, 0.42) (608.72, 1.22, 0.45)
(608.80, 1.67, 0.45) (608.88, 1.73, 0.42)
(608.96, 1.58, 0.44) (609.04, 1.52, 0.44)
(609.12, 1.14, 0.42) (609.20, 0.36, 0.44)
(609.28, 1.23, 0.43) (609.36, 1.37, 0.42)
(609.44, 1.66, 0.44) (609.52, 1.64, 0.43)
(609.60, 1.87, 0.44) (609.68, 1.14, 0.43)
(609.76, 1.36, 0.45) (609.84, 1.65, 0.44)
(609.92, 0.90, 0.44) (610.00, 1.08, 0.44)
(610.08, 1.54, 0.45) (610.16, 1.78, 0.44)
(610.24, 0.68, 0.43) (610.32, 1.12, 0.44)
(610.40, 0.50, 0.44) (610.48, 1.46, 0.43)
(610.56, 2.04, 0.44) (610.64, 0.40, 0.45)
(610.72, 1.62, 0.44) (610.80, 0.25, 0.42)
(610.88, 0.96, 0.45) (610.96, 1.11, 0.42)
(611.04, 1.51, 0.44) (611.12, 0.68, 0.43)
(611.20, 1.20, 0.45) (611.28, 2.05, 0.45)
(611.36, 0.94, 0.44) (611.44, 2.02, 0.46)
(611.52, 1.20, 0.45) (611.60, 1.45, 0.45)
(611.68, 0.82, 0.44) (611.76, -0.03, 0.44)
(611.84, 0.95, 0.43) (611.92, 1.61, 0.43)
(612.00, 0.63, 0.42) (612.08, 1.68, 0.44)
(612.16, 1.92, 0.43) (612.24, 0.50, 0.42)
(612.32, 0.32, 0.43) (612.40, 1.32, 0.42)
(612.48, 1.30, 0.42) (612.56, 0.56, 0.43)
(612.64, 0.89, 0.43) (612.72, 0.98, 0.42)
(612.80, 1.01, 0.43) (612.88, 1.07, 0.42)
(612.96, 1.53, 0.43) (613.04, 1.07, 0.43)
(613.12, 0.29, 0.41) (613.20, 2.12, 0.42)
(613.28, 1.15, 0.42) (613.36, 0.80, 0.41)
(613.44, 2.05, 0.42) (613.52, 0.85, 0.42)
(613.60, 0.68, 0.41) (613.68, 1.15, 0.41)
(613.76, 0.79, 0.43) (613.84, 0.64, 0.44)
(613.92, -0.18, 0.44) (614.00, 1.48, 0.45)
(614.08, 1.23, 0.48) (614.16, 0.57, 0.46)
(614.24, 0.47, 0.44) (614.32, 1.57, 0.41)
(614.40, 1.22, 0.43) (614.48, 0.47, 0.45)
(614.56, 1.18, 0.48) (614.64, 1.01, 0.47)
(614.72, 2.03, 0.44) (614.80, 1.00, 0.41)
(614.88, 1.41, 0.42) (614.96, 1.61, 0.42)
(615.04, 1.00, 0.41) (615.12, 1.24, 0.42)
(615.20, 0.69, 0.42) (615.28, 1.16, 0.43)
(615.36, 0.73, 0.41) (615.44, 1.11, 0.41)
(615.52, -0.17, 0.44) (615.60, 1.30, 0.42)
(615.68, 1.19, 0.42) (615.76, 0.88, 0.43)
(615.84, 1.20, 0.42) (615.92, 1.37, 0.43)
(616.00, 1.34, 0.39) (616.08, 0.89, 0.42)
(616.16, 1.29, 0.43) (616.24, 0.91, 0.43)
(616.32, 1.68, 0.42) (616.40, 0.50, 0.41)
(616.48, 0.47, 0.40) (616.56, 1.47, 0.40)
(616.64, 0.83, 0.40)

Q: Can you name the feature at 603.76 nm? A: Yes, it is Mg II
